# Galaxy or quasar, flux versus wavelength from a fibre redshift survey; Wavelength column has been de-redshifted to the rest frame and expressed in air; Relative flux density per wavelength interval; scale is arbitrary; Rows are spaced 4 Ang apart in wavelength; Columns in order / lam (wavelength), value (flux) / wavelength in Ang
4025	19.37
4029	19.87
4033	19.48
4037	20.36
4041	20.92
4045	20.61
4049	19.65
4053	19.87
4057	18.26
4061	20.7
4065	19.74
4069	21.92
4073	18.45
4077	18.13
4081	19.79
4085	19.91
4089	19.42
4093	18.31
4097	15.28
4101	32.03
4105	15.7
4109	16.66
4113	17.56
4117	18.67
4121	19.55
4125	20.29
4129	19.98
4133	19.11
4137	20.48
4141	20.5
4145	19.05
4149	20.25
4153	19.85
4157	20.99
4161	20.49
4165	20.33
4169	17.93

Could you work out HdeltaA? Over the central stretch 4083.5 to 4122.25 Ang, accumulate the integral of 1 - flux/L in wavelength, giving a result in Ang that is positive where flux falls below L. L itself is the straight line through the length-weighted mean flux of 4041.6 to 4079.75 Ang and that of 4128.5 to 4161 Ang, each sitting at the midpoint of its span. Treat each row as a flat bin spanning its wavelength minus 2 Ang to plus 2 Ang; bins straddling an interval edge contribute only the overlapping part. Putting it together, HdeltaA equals 1.18 Ang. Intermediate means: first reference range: 19.7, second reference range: 20.1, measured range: 19.3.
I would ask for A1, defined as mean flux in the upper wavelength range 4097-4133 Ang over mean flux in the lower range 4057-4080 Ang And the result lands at 1.00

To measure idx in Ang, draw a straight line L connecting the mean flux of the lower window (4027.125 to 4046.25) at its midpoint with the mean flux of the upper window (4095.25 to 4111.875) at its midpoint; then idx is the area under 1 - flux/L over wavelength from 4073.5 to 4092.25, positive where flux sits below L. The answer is 0.8 Ang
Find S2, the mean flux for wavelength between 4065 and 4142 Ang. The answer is 19.6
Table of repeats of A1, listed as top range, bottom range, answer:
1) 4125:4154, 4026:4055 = 0.99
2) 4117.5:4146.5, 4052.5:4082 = 1.01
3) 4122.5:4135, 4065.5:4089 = 1.01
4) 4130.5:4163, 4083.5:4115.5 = 1.04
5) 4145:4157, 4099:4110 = 0.92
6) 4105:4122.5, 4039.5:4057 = 0.89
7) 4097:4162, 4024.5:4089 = 1.01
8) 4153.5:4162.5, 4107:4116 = 1.19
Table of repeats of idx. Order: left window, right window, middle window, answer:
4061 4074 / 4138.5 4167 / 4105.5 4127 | 2.0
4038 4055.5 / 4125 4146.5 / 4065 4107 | 0.4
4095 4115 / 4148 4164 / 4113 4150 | 0.6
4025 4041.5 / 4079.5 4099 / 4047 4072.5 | -0.9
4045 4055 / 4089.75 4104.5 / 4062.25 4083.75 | 0.9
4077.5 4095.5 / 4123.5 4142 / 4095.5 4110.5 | -0.6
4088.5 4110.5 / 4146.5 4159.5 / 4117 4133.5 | 0.3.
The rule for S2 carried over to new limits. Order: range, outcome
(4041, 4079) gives 19.8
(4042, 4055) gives 20.1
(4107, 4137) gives 18.9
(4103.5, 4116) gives 16.8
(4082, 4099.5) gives 18.7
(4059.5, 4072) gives 20.6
